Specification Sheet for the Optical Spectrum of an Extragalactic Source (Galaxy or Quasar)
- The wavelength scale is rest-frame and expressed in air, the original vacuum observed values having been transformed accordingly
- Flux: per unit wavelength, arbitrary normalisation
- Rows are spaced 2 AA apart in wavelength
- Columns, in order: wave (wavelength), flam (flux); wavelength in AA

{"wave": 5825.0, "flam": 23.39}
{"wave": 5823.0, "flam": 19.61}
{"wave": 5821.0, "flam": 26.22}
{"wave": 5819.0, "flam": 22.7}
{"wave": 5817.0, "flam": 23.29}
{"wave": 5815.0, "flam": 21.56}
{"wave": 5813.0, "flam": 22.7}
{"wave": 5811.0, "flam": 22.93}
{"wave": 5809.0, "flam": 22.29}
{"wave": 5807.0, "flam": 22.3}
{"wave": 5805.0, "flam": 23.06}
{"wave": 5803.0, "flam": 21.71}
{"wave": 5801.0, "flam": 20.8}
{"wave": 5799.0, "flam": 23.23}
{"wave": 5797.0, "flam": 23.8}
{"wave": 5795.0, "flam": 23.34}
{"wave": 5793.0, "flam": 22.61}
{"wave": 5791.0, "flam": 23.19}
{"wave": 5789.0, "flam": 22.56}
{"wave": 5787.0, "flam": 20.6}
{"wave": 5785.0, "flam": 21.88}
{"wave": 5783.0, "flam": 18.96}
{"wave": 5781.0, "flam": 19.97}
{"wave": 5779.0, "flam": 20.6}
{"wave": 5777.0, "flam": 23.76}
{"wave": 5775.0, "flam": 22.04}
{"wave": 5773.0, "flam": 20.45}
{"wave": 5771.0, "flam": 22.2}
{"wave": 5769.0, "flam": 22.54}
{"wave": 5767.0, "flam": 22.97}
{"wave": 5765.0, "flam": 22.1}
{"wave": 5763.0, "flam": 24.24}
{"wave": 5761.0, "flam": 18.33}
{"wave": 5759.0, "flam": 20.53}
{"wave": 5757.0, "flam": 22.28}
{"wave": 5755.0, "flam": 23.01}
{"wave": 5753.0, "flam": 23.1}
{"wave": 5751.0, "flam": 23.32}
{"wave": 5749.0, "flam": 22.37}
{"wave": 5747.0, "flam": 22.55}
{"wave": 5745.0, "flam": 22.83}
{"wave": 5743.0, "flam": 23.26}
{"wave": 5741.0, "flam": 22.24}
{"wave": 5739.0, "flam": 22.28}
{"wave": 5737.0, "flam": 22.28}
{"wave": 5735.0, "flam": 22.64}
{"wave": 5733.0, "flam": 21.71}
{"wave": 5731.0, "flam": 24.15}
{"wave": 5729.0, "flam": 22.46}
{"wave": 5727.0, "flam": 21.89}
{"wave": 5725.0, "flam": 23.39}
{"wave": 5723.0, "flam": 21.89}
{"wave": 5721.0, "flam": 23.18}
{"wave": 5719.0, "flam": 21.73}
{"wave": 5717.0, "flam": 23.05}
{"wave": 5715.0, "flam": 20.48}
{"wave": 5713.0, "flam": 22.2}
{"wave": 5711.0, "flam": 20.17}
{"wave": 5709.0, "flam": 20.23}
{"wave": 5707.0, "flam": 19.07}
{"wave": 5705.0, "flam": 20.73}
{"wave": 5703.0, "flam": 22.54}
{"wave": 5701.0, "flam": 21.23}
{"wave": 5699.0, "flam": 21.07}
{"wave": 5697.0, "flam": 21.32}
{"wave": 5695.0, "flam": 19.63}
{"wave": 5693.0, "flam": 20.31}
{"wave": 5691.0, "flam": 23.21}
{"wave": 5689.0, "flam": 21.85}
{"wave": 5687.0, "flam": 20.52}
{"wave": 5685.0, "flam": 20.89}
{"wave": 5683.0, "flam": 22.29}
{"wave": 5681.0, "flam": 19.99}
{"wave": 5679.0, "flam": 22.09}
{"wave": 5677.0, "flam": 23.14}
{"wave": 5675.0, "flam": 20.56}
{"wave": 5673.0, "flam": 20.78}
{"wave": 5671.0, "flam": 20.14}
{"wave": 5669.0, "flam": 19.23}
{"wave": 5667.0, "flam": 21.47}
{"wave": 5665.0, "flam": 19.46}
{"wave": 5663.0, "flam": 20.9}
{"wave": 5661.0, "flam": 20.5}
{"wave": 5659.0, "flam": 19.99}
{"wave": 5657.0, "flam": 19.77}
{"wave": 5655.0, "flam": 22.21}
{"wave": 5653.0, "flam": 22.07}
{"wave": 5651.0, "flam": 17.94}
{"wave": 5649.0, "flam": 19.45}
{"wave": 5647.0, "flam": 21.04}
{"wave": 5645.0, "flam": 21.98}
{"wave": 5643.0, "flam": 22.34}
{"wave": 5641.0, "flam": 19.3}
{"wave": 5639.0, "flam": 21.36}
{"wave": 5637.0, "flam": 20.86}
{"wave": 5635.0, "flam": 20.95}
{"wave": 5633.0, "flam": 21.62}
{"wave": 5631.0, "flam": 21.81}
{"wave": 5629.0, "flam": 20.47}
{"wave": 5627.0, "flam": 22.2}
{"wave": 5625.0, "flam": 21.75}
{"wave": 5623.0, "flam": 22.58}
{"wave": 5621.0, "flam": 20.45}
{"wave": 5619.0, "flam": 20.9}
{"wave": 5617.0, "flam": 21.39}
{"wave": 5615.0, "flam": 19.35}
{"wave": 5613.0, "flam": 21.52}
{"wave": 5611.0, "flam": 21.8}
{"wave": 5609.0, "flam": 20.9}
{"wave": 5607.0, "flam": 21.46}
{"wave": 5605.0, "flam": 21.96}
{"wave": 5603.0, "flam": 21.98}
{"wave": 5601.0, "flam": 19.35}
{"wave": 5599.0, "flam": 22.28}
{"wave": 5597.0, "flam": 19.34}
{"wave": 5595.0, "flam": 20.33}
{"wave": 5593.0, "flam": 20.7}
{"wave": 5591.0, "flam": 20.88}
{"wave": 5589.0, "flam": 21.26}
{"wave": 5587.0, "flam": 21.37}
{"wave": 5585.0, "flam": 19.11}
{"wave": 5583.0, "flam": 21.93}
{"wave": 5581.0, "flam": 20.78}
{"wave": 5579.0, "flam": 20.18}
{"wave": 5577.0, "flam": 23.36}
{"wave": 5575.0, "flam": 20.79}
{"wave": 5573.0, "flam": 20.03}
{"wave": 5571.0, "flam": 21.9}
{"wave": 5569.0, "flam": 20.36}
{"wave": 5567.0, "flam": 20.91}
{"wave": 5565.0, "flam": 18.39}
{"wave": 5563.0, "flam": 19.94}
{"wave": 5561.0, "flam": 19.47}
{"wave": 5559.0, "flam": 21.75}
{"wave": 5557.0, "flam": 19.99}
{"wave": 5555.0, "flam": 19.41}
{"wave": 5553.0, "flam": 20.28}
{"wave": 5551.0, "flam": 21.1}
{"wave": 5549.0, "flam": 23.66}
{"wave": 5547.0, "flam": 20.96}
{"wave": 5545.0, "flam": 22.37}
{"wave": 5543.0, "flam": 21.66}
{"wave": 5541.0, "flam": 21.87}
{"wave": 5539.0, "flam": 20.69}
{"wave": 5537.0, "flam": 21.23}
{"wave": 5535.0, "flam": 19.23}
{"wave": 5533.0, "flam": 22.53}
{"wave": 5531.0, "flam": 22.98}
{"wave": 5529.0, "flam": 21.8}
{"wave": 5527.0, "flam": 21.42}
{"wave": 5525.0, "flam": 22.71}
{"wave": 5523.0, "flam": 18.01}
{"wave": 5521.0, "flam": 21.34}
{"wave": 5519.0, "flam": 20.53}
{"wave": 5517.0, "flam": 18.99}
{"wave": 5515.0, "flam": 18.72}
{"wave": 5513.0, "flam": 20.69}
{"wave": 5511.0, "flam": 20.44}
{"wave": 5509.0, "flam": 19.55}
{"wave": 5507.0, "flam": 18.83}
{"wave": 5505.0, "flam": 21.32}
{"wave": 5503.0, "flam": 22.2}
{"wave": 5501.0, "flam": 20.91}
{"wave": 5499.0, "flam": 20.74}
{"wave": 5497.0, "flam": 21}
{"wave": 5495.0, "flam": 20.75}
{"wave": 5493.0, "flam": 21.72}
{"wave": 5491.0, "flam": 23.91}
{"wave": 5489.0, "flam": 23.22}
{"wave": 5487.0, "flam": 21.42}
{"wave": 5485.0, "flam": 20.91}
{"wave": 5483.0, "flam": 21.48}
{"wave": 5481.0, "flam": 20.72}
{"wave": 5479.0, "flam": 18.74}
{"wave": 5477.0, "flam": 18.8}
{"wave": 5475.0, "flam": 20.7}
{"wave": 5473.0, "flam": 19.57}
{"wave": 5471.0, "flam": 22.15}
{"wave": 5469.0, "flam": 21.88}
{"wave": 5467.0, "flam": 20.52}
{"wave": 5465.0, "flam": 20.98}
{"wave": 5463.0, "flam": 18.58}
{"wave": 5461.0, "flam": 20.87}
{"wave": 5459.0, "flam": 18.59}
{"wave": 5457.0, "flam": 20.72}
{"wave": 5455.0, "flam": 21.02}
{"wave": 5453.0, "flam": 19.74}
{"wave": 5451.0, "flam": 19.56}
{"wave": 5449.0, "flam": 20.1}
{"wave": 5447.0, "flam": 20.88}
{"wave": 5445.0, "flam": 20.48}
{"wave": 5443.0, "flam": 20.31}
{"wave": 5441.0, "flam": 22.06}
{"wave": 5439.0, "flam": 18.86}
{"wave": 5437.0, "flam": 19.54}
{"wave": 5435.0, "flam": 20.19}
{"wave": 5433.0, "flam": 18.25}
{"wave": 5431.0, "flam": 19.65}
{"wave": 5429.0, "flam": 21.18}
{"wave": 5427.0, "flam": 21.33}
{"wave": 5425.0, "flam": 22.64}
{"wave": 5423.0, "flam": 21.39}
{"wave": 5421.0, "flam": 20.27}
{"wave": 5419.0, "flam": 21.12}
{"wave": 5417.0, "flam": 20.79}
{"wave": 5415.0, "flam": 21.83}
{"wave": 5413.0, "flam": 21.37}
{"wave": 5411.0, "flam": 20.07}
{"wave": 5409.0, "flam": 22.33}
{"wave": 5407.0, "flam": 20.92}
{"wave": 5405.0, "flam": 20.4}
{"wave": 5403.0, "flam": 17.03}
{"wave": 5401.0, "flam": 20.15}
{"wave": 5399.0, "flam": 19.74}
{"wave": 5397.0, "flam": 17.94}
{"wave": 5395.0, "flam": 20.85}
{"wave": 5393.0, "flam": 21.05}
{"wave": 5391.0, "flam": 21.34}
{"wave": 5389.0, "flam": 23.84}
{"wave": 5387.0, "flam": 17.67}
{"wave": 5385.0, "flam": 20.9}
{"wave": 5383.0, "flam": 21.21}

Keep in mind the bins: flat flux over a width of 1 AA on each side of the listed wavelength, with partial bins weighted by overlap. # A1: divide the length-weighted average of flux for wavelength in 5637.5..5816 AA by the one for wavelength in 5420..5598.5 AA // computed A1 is 1.0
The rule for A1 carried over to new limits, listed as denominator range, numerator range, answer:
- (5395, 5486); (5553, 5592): 1.01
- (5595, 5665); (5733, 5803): 1.06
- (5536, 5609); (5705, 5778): 1.06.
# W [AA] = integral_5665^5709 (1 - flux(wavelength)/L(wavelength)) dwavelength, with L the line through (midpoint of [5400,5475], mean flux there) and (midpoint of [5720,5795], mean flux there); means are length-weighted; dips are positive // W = 1.64 AA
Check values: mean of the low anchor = 20.5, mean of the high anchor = 22.2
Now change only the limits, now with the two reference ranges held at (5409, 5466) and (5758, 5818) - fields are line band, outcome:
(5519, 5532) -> -0.3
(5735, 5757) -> -0.9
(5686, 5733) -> 0.2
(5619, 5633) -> -0.1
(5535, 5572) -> 0.3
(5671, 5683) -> 0.1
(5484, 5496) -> -0.7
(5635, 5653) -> 0.6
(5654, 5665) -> 0.5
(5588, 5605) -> 0.3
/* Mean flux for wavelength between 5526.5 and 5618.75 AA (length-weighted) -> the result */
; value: 21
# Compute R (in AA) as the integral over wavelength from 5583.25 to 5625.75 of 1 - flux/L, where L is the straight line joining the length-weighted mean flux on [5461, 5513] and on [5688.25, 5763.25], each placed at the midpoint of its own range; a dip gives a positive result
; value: 0.7 AA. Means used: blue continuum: 20.8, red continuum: 21.9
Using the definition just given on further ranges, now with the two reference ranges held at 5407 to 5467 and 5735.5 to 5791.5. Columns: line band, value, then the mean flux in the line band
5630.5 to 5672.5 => 1.6 AA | 20.7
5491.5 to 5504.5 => -0.3 AA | 21.3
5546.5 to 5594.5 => 0.8 AA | 20.8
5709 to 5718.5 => 0.2 AA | 21.4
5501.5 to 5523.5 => 0.8 AA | 20.1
